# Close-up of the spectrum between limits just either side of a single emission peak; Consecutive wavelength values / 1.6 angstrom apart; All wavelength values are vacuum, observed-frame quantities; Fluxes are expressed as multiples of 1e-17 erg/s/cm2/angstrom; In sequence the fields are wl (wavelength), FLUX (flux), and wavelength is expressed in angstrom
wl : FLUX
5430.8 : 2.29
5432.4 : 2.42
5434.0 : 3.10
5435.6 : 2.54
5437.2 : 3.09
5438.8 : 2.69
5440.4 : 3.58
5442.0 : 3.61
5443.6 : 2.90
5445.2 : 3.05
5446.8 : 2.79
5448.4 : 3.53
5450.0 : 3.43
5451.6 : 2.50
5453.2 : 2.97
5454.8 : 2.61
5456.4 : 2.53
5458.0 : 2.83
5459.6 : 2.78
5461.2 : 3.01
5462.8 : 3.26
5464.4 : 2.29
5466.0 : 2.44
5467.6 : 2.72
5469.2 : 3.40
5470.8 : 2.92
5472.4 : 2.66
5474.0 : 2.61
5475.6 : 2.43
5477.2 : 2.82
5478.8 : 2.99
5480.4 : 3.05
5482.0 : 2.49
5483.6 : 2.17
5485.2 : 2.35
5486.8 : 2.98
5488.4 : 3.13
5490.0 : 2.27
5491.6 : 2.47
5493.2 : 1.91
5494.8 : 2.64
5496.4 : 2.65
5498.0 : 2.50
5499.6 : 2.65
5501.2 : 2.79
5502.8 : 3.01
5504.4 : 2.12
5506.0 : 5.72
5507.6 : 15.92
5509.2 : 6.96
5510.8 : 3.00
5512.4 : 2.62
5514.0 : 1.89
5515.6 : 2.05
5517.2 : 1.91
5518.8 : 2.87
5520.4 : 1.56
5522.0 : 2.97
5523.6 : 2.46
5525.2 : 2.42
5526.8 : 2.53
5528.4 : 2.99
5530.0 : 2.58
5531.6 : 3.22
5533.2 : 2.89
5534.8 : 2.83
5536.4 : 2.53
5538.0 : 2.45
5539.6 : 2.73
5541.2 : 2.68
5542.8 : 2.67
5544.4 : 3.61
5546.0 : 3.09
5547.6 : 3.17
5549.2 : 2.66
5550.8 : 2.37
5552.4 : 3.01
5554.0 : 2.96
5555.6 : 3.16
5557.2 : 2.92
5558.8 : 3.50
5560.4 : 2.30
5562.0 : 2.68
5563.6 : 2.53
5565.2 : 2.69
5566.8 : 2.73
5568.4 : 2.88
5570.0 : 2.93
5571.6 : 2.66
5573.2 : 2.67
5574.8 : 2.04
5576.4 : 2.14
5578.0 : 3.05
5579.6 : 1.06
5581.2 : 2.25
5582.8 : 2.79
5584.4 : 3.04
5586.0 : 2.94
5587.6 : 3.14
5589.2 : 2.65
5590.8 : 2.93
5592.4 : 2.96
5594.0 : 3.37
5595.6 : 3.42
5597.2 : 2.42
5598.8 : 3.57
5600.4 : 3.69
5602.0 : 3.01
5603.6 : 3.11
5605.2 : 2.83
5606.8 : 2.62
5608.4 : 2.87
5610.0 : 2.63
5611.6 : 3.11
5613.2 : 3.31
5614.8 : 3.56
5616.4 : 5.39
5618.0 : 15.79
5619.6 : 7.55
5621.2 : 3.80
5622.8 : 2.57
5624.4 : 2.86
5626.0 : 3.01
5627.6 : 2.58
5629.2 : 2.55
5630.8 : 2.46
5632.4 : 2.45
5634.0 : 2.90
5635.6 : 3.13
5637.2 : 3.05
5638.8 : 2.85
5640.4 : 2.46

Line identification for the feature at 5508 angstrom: H-beta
